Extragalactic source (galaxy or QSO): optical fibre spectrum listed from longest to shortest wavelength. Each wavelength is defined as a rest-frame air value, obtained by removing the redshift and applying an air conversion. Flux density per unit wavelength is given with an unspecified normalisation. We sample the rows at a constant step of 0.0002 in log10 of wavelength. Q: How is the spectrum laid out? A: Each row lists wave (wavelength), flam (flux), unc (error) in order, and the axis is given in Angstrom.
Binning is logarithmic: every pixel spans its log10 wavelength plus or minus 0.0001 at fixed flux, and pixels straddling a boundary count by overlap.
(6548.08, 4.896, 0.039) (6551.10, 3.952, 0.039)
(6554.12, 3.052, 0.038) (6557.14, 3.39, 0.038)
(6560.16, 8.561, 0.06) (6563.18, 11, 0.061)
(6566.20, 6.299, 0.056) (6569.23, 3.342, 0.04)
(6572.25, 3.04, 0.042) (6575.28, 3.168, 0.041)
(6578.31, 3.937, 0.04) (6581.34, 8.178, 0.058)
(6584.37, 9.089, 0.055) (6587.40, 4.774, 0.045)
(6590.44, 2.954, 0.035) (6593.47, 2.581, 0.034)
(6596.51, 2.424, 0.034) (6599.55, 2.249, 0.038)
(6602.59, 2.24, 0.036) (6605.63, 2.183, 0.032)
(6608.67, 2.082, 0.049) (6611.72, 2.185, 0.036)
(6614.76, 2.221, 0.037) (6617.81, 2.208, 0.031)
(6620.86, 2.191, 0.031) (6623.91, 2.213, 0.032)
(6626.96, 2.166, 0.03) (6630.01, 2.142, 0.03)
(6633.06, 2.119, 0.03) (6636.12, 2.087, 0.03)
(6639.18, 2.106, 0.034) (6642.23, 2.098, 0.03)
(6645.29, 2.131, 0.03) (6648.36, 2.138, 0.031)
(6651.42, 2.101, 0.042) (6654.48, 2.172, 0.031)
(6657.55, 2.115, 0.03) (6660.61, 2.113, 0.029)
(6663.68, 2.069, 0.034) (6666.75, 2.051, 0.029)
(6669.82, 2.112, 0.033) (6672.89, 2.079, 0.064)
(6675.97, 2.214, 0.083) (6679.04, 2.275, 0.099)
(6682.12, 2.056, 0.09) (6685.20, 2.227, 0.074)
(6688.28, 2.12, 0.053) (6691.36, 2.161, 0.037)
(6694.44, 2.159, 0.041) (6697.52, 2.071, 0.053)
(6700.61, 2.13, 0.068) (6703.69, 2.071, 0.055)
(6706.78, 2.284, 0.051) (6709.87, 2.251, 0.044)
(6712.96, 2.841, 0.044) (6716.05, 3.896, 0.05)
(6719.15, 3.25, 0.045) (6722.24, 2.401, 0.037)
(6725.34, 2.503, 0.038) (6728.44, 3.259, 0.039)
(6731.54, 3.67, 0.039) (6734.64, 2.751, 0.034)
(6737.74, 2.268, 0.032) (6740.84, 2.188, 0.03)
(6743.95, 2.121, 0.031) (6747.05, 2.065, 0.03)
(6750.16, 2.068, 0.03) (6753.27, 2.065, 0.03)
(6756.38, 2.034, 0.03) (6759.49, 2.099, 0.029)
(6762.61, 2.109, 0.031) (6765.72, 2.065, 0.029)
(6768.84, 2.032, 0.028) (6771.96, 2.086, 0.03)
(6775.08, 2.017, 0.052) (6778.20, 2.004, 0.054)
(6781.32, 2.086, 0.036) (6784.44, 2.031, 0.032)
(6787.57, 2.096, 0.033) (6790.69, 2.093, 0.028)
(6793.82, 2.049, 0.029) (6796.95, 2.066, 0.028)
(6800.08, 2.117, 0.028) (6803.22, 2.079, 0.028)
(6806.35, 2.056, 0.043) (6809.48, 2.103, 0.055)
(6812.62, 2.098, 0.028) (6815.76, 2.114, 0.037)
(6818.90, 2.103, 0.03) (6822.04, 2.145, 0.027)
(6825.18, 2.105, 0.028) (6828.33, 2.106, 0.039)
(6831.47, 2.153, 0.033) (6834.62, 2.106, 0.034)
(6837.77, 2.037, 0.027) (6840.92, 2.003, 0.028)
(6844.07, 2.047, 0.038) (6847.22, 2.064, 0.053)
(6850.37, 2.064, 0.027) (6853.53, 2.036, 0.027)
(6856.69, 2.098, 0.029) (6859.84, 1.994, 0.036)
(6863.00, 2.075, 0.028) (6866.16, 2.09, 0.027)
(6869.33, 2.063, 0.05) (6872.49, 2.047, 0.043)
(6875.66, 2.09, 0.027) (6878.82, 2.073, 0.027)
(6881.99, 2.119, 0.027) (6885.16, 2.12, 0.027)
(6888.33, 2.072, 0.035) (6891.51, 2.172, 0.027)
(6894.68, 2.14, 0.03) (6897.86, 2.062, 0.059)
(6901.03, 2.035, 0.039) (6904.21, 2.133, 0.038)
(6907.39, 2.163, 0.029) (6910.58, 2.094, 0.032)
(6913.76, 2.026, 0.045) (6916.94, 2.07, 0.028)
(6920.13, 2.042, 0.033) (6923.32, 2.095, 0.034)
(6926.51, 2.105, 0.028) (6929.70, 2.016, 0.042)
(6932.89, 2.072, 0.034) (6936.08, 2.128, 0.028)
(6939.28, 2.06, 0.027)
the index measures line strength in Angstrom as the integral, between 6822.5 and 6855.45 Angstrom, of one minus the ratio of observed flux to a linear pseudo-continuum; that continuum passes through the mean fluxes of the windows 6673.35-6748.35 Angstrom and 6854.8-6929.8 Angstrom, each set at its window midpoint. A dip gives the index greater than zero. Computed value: 1.82 Angstrom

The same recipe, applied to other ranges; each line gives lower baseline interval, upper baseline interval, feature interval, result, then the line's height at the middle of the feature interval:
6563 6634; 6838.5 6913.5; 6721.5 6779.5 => 9.0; 2.72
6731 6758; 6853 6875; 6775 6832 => 2.6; 2.19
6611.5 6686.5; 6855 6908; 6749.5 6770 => 0.5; 2.12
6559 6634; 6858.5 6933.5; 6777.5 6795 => 4.2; 2.71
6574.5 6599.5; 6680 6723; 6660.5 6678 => 5.2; 3.02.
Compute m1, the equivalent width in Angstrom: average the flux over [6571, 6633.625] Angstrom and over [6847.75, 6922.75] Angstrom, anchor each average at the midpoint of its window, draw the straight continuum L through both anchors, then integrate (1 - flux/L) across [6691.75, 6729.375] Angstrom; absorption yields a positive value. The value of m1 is 2.5 Angstrom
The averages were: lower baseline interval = 3.17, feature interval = 2.57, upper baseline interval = 2.08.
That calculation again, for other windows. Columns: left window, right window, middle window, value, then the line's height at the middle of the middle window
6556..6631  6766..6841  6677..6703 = 7.7 Angstrom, 3.05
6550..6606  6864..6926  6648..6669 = 9.8 Angstrom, 3.96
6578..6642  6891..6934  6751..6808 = 9.8 Angstrom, 2.5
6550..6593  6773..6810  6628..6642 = 7.2 Angstrom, 4.36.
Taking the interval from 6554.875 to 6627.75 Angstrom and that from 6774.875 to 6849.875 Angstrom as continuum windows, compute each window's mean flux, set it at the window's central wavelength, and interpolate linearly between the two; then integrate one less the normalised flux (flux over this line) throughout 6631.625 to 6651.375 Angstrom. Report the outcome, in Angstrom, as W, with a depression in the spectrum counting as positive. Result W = 7.9 Angstrom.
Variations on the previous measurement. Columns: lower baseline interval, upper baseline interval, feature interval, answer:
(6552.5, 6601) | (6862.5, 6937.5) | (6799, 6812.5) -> 3.78 Angstrom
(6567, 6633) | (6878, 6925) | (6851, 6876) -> 1.97 Angstrom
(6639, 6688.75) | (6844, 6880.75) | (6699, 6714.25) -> -1.38 Angstrom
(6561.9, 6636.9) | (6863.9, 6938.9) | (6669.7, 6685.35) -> 4.99 Angstrom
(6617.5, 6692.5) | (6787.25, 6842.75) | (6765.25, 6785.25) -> 0.54 Angstrom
